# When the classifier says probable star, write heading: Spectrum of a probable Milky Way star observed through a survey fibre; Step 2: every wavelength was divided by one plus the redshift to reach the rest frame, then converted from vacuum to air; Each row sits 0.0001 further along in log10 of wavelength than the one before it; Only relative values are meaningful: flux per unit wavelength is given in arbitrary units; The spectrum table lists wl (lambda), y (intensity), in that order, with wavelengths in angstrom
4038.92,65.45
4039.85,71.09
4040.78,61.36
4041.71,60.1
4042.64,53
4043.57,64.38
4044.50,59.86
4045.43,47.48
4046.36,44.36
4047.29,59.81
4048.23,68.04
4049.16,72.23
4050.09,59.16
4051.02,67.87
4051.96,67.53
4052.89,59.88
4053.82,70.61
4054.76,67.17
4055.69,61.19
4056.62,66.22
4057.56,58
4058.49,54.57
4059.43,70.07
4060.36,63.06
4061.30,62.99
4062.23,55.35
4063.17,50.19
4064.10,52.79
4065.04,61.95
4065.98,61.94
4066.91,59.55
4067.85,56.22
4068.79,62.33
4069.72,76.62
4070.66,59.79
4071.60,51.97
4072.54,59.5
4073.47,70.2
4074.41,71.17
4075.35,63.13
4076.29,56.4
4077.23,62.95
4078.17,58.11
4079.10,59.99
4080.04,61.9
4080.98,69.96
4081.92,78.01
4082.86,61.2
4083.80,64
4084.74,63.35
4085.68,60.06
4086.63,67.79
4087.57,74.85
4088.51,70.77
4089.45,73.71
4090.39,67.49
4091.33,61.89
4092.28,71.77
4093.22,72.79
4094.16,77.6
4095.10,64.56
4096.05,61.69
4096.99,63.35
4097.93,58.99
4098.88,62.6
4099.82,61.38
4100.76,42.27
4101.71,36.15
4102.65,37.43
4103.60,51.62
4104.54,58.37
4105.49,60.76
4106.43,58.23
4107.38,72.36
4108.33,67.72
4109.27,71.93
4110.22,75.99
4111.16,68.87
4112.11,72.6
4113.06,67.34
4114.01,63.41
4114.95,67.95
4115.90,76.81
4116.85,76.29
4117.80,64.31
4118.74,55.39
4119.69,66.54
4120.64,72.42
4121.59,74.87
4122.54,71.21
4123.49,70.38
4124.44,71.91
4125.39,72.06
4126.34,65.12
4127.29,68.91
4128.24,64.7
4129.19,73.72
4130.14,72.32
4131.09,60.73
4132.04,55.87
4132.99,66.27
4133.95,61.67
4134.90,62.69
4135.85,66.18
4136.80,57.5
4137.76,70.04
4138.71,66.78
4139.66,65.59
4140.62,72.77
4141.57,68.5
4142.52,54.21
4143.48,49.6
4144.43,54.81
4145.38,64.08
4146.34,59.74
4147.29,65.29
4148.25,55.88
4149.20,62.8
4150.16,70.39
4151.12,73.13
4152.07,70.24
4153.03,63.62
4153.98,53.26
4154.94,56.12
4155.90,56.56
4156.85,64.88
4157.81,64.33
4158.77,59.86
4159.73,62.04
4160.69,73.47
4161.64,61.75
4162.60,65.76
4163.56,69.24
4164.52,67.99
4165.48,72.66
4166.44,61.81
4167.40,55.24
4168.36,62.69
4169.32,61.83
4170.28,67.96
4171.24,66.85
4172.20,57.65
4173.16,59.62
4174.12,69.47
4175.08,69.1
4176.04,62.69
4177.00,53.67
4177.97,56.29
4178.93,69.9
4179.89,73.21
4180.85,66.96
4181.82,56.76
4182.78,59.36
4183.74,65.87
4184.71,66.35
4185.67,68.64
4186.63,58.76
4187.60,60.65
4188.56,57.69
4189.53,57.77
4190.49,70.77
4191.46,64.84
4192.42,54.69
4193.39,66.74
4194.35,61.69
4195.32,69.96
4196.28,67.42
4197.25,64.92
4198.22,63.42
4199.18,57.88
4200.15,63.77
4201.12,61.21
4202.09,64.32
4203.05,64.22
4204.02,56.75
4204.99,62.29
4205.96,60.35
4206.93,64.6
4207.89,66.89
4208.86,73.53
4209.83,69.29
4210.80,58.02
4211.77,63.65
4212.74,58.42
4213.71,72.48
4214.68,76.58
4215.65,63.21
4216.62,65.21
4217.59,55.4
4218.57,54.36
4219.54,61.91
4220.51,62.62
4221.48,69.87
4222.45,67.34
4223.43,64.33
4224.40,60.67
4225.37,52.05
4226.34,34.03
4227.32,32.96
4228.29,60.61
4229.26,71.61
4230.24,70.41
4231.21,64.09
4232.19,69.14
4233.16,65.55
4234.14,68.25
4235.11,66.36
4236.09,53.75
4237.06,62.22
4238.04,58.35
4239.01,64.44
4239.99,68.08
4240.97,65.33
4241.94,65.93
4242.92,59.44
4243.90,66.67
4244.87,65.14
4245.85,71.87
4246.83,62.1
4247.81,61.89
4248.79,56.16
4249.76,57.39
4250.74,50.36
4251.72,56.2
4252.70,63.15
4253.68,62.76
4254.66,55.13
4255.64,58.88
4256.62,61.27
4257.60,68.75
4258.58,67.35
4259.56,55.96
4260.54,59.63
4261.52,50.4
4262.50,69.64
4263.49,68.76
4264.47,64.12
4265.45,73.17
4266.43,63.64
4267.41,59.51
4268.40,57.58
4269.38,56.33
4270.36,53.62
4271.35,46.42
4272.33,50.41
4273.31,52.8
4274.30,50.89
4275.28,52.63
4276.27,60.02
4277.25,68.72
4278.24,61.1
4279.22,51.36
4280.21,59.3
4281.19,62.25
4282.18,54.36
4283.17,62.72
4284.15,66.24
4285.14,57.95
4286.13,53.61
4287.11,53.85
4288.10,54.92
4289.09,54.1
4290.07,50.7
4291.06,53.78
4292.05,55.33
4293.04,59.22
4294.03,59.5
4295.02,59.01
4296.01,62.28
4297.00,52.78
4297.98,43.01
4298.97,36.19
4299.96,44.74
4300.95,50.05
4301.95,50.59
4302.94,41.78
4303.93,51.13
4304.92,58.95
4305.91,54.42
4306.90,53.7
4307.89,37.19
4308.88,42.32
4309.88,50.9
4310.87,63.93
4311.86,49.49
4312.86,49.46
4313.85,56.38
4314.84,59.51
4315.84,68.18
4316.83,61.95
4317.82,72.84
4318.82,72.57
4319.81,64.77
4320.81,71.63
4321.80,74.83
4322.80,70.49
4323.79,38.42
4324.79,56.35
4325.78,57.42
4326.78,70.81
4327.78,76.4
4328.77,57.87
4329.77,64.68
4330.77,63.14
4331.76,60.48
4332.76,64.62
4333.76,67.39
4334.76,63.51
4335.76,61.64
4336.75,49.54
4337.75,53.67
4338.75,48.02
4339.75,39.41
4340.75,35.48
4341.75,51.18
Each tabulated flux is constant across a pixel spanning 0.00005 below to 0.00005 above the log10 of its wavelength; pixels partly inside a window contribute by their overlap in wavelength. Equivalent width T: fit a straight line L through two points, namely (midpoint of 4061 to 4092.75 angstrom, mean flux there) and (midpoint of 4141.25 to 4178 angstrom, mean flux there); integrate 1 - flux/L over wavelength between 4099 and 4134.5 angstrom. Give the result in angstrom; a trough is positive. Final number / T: -0.9 angstrom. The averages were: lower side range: 63.5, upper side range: 62.7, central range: 64.7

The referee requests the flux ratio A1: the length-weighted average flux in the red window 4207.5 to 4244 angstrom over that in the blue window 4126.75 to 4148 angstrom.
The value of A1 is 1.0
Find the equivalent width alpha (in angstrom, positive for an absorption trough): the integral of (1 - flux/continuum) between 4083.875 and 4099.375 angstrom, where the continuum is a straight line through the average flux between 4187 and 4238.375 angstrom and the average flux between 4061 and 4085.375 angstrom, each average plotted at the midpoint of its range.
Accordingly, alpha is -1.2 angstrom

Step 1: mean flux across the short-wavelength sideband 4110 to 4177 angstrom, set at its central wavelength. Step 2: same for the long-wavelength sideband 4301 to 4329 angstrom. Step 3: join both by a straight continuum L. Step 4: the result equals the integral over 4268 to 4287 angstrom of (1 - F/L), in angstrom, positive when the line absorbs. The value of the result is 1.0 angstrom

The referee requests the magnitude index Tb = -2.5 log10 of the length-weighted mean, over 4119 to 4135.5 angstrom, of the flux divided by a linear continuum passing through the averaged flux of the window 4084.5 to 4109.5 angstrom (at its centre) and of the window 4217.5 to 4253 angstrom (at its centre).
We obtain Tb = -0.09 mag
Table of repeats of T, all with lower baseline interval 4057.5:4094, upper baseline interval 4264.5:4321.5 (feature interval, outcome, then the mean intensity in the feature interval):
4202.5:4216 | -1.4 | 65.1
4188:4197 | -0.6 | 63.5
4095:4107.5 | 1.4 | 55.7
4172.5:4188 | -0.9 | 63.5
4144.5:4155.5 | -0.3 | 62.8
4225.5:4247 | -1.4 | 61.9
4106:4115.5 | -0.9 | 68.7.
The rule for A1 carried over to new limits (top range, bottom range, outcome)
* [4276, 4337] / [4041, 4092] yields 0.92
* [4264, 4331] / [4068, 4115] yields 0.90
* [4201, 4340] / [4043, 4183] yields 0.93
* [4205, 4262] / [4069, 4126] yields 0.95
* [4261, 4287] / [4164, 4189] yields 0.92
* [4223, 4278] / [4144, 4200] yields 0.95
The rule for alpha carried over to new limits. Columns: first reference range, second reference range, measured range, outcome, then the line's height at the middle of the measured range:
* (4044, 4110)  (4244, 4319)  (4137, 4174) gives -1.89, 60.3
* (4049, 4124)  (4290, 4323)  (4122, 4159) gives -1.32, 62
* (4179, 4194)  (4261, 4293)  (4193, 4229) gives -0.03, 61.9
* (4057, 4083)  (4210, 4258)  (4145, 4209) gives -1.82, 61.8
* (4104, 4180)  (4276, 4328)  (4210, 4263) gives -1.20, 60.3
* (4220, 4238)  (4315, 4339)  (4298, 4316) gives 3.48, 62.6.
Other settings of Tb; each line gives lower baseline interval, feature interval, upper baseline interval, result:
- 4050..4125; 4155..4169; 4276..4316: -0.06 mag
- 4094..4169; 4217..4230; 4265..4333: 0.05 mag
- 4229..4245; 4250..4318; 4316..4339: 0.14 mag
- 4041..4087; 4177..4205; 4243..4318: -0.07 mag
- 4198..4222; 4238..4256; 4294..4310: -0.07 mag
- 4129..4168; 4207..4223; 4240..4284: -0.06 mag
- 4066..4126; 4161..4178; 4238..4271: -0.01 mag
